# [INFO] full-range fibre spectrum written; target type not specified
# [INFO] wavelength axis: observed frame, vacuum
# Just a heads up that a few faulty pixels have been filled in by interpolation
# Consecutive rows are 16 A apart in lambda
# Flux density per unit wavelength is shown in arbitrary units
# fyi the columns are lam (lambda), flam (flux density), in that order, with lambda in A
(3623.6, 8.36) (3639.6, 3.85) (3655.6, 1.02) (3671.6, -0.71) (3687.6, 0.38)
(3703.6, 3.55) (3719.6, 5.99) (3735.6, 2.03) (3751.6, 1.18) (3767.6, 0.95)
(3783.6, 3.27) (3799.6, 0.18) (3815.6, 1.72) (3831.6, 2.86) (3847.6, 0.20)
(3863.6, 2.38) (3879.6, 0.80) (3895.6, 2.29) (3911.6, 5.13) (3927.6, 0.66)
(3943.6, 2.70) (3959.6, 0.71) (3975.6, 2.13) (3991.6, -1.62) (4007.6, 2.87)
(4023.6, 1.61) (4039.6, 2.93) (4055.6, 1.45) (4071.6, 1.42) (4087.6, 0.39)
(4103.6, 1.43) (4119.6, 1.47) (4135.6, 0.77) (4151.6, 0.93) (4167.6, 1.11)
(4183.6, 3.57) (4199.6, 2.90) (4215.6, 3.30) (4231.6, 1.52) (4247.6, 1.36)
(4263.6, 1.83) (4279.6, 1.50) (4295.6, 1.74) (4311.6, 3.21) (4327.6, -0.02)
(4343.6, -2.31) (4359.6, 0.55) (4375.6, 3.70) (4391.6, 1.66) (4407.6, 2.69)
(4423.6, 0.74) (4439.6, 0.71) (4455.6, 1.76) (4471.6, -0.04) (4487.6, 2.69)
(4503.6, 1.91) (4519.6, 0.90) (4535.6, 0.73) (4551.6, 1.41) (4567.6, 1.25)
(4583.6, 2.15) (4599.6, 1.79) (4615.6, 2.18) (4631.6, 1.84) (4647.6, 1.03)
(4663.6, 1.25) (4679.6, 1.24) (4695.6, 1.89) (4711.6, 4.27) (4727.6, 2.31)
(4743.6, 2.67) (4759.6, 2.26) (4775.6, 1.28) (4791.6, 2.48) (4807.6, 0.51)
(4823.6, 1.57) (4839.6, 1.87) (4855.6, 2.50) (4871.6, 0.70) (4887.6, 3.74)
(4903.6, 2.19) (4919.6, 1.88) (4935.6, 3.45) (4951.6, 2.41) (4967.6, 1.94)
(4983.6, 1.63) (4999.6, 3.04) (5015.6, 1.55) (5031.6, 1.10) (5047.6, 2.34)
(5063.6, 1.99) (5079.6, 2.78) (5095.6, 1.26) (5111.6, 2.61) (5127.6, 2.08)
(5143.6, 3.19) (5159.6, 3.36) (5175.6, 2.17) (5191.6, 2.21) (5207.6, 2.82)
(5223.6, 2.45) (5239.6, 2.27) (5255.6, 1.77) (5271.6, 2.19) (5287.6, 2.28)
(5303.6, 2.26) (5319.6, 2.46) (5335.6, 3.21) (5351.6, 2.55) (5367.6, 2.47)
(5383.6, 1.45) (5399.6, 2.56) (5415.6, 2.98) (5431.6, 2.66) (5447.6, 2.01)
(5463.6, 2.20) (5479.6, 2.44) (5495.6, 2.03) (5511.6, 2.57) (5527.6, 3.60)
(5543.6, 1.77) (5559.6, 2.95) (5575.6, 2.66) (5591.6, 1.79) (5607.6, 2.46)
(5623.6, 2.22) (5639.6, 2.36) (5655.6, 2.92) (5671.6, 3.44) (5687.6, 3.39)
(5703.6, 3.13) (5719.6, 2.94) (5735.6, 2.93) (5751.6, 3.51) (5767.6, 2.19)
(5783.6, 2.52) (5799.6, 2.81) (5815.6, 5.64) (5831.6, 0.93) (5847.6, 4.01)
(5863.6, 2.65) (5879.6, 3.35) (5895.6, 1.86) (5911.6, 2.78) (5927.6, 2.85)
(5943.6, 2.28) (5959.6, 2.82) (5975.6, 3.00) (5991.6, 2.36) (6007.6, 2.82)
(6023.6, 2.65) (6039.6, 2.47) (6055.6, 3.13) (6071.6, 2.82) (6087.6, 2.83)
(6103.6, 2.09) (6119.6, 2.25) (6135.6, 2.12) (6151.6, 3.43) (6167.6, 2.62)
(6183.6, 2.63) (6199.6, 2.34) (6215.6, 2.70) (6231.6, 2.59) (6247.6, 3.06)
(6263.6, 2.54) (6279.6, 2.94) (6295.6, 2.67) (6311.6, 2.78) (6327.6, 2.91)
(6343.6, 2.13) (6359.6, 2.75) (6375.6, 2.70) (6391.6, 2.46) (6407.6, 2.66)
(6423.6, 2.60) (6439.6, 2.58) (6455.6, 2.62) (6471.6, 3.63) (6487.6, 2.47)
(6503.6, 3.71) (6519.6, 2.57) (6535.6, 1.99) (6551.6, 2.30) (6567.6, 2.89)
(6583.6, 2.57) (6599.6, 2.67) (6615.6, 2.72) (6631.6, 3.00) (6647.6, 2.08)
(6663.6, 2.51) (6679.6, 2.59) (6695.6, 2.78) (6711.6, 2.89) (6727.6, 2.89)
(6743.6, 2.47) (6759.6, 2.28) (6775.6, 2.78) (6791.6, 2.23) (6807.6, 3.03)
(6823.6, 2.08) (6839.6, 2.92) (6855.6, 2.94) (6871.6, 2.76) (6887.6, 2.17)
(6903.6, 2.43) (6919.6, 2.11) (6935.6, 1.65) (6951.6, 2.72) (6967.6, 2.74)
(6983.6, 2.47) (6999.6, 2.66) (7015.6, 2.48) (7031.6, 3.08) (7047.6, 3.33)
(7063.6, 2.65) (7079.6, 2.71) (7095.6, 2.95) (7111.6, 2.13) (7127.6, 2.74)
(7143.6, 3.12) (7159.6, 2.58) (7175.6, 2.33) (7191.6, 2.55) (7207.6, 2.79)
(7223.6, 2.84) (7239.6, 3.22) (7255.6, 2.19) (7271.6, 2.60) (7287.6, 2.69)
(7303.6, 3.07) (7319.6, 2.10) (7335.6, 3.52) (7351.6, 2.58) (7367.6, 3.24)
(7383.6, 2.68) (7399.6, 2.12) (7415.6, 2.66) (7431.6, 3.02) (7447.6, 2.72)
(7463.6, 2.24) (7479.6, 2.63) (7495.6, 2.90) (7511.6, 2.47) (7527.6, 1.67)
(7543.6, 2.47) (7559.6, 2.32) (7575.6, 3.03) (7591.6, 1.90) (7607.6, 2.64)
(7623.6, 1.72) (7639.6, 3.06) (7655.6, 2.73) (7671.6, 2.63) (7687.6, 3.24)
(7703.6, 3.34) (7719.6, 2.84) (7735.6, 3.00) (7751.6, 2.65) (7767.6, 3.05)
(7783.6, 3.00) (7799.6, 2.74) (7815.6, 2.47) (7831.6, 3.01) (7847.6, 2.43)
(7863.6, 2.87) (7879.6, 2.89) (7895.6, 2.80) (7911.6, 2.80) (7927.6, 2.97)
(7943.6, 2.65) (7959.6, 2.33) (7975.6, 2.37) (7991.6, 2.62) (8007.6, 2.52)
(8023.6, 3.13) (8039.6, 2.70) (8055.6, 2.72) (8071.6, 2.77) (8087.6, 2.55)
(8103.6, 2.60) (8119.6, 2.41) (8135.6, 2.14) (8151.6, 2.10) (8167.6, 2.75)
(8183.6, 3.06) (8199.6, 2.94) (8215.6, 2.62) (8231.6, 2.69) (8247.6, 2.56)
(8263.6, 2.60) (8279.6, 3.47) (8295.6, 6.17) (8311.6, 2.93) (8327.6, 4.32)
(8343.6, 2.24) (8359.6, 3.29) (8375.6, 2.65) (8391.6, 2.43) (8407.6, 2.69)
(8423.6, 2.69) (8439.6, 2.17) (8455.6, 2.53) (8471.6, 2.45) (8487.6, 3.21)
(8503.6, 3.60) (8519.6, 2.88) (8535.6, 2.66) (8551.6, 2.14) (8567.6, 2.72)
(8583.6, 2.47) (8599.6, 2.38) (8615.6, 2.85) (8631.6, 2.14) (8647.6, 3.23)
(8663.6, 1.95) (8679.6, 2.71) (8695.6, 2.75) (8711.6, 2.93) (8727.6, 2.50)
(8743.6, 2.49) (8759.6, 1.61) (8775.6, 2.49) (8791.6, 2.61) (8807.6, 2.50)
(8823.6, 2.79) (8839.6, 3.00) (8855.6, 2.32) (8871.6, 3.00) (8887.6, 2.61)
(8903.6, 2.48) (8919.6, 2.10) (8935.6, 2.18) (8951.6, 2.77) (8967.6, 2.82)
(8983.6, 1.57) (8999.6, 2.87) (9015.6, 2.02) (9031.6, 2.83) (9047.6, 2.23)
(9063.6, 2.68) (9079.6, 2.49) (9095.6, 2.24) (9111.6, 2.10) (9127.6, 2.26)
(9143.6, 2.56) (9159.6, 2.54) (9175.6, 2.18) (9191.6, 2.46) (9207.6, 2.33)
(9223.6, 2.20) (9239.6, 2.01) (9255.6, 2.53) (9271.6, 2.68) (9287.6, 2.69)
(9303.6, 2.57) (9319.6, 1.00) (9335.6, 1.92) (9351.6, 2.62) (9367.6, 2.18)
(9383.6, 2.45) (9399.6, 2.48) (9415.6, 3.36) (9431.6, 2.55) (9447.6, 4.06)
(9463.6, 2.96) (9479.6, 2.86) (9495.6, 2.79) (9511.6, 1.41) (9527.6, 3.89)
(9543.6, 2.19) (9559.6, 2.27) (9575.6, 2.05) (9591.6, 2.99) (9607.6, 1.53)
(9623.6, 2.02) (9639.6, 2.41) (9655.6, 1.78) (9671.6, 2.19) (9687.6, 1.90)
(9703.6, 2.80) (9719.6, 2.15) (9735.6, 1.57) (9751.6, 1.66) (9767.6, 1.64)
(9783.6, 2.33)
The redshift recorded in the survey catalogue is 0.264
